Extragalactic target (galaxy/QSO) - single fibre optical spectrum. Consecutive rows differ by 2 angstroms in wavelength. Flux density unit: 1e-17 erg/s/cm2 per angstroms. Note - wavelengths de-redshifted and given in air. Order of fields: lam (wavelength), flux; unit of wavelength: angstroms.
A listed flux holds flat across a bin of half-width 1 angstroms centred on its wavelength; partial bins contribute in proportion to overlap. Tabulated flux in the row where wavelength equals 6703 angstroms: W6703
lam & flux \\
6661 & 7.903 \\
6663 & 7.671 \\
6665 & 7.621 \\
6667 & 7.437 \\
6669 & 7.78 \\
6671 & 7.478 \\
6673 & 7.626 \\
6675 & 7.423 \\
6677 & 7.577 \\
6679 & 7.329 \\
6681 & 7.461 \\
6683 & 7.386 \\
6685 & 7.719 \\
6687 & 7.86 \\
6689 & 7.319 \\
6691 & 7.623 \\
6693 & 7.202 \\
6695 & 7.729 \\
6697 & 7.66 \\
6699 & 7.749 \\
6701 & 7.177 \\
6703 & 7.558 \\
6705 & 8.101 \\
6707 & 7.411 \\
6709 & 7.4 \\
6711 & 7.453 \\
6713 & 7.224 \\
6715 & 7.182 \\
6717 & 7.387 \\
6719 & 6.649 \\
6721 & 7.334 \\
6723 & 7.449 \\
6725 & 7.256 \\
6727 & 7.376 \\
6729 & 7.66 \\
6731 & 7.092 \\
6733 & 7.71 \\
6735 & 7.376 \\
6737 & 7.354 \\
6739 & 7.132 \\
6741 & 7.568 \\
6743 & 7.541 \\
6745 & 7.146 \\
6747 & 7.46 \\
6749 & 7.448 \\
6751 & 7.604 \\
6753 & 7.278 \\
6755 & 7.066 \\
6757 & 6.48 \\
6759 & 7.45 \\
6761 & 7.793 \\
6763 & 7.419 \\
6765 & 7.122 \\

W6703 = 7.558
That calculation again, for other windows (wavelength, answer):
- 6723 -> 7.449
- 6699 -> 7.749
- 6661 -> 7.903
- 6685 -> 7.719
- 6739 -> 7.132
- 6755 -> 7.066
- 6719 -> 6.649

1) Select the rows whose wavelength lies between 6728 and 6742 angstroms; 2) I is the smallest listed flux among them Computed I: 7.092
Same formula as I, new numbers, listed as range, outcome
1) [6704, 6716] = 7.182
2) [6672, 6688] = 7.329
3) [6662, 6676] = 7.423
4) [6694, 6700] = 7.66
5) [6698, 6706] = 7.177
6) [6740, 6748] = 7.146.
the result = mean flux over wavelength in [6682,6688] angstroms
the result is 7.66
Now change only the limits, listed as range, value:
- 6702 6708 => 7.69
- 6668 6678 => 7.58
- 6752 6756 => 7.17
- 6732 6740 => 7.39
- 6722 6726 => 7.35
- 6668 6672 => 7.63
